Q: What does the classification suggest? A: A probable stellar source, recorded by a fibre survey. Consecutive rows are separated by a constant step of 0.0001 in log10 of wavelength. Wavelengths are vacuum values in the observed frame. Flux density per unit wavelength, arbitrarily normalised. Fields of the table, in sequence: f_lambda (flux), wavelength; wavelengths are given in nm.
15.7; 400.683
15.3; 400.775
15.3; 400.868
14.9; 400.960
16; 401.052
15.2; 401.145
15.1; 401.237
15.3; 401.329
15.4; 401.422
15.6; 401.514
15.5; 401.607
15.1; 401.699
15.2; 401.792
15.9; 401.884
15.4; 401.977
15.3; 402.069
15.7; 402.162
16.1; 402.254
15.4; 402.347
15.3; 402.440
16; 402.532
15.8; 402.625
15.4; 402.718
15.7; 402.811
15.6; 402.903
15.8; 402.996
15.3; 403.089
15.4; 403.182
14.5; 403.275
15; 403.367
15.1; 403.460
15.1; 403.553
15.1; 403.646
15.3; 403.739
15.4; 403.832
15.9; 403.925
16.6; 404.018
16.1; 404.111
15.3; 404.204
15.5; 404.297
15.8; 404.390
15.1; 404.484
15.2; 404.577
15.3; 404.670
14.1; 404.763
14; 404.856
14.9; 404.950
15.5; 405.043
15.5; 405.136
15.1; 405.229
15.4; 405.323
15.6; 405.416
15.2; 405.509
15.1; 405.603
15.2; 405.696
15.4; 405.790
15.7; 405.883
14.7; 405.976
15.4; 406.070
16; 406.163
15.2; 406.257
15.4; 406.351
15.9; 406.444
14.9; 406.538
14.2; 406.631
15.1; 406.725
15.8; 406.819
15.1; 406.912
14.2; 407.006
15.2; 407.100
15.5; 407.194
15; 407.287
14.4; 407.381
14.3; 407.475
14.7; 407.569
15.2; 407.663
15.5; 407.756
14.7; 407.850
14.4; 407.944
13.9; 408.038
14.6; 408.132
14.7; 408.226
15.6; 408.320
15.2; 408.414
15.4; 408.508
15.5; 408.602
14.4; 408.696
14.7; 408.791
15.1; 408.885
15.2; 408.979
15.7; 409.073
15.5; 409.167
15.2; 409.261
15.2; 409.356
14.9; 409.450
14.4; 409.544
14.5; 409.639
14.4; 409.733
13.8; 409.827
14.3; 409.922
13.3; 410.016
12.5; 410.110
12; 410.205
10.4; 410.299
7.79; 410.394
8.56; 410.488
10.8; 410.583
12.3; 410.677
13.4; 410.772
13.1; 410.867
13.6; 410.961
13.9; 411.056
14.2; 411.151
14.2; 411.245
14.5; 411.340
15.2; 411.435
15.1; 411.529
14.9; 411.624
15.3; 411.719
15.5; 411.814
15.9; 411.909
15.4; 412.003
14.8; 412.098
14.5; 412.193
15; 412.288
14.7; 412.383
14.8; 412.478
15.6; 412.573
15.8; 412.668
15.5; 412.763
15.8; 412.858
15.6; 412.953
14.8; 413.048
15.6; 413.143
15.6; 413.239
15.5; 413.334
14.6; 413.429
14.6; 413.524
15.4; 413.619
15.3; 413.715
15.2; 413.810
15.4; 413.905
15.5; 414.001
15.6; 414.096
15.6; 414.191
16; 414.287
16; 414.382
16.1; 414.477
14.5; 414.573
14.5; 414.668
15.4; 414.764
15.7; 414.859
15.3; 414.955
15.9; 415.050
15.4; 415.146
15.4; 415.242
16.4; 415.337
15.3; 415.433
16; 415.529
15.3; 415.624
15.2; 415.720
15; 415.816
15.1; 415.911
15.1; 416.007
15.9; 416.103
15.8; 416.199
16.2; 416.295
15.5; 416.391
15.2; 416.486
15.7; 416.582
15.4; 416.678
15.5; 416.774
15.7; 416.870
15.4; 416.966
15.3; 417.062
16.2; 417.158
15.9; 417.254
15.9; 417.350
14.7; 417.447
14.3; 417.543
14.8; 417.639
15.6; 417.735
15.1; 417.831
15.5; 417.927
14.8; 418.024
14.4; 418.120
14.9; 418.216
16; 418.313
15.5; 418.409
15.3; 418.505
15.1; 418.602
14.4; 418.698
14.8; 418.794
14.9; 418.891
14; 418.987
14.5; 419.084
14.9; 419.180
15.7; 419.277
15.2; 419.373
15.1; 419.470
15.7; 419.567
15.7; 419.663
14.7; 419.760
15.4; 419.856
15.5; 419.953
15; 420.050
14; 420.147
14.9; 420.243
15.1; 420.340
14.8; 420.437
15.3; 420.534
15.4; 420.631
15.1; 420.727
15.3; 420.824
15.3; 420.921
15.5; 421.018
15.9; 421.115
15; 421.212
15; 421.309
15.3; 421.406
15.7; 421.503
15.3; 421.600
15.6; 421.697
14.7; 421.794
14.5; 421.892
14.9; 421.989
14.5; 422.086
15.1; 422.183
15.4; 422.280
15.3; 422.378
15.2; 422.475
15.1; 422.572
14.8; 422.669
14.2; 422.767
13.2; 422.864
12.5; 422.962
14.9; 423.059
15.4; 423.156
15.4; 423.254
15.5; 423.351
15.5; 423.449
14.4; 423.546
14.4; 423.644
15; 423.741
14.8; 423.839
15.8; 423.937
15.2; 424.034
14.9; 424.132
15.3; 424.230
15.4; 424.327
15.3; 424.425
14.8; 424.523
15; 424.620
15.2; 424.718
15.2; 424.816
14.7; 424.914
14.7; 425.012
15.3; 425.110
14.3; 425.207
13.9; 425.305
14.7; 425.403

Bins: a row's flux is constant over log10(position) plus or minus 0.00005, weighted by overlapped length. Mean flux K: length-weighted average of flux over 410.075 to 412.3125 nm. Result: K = 13.4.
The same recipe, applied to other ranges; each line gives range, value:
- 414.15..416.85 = 15.5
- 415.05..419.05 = 15.3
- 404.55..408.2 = 15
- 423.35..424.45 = 15.1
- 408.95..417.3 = 14.8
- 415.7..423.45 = 15.1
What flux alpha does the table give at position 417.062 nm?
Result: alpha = 15.3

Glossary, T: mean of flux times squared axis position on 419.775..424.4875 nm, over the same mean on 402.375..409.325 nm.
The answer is 1.07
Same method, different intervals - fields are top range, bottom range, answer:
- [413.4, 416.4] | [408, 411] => 1.15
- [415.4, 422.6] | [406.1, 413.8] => 1.09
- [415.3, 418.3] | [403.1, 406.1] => 1.07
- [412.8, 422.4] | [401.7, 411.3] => 1.09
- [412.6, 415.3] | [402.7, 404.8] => 1.05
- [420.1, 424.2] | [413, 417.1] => 1.00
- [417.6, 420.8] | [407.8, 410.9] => 1.15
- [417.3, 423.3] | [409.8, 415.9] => 1.06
